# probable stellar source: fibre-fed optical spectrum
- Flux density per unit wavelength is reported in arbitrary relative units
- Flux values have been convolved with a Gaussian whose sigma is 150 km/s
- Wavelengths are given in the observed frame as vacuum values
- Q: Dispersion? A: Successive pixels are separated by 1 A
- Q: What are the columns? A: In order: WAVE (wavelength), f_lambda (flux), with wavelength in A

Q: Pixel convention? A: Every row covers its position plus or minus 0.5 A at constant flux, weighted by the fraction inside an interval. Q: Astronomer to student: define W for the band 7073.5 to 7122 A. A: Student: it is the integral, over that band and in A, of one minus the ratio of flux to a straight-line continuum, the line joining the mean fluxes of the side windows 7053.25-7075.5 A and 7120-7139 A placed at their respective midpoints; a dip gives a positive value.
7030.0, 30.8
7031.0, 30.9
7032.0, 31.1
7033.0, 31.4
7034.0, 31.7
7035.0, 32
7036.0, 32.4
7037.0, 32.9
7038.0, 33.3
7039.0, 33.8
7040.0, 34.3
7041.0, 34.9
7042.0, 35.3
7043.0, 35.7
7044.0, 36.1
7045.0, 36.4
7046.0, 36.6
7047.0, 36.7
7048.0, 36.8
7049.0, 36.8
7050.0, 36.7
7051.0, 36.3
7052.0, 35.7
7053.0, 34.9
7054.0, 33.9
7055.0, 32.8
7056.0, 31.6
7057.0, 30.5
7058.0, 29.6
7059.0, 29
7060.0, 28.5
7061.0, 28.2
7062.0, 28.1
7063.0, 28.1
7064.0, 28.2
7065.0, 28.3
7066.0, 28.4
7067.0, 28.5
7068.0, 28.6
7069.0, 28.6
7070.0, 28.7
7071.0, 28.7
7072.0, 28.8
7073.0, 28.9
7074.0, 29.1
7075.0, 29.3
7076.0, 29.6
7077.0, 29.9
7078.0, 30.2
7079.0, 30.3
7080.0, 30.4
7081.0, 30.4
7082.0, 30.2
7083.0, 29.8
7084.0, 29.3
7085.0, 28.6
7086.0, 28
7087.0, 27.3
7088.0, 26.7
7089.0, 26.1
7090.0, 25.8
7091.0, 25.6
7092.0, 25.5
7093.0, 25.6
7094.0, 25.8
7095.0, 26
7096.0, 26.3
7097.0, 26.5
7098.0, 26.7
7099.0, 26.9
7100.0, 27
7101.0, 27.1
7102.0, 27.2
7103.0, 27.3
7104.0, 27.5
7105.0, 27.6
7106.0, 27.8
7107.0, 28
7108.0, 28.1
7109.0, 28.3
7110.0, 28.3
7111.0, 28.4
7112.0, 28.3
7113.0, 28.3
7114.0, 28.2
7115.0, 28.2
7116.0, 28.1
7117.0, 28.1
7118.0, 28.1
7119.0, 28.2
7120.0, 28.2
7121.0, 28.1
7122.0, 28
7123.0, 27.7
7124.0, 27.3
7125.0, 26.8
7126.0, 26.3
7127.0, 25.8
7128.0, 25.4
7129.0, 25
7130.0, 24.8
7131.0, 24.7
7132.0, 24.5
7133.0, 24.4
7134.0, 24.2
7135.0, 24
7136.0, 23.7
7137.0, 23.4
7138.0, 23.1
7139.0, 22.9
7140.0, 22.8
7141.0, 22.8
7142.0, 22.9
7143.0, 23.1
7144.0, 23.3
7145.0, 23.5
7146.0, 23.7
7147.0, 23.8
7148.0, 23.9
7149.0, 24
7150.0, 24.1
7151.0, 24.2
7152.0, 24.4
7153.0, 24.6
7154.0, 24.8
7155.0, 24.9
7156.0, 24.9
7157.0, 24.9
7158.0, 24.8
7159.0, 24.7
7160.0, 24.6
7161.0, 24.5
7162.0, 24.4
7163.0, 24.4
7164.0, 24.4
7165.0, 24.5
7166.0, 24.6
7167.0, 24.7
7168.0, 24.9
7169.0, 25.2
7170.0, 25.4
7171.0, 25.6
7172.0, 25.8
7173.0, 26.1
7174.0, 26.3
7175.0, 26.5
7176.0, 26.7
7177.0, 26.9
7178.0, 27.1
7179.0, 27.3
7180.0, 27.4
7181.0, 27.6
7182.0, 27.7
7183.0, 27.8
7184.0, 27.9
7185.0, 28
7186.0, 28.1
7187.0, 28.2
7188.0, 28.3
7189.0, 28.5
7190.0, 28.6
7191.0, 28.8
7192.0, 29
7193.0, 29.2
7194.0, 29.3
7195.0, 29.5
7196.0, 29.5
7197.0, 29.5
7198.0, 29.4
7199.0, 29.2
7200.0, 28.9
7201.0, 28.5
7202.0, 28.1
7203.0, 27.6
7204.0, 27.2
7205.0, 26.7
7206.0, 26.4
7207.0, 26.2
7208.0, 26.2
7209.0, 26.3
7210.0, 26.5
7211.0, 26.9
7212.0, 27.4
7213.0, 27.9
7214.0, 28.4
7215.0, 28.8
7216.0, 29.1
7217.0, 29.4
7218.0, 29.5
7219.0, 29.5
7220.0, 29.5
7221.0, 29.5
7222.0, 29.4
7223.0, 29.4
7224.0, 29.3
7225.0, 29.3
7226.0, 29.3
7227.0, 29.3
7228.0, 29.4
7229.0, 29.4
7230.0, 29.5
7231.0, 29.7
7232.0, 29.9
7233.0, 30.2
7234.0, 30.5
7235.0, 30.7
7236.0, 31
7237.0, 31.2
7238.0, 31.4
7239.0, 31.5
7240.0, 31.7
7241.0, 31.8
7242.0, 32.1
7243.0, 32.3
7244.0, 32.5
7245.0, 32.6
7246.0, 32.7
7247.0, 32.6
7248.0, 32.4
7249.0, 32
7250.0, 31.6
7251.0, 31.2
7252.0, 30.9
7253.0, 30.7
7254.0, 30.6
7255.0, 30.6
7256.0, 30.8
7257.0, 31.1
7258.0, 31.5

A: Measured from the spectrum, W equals -1.1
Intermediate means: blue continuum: 29.4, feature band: 27.9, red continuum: 25.4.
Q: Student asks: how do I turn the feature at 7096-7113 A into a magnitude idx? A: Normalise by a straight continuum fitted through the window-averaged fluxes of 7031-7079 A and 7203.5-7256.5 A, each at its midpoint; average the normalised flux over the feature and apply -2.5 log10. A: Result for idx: 0.14 mag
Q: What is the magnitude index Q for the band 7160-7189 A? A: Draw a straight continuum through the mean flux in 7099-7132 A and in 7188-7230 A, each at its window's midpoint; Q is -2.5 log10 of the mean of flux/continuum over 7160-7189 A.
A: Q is 0.072 mag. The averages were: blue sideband 27.3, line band 26.3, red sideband 28.5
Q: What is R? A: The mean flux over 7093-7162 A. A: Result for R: 25.8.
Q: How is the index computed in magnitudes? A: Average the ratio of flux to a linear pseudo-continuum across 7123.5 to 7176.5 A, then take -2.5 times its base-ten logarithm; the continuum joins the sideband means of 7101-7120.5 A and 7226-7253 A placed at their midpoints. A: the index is 0.18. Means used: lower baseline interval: 28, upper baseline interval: 31.1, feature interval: 24.6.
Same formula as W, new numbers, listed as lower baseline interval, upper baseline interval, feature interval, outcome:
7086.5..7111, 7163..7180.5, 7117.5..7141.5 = 0.9 A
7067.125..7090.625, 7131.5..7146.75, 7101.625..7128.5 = -2.2 A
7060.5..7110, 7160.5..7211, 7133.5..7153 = 2.8 A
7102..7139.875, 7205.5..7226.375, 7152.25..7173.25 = 1.9 A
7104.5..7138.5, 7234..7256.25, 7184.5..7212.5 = 1.6 A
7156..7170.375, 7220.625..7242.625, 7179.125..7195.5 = -1.0 A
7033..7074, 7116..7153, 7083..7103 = 1.3 A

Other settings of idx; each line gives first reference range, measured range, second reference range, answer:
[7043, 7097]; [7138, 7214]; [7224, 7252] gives 0.17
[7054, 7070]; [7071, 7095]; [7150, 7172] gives 0.00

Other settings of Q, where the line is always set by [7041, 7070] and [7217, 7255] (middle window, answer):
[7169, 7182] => 0.176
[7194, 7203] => 0.073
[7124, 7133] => 0.236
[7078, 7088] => 0.099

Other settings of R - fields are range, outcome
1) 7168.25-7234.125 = 28.1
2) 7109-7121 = 28.2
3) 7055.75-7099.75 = 28.3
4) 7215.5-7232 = 29.4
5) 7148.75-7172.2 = 24.7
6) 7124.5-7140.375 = 24.5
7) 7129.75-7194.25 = 25.4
